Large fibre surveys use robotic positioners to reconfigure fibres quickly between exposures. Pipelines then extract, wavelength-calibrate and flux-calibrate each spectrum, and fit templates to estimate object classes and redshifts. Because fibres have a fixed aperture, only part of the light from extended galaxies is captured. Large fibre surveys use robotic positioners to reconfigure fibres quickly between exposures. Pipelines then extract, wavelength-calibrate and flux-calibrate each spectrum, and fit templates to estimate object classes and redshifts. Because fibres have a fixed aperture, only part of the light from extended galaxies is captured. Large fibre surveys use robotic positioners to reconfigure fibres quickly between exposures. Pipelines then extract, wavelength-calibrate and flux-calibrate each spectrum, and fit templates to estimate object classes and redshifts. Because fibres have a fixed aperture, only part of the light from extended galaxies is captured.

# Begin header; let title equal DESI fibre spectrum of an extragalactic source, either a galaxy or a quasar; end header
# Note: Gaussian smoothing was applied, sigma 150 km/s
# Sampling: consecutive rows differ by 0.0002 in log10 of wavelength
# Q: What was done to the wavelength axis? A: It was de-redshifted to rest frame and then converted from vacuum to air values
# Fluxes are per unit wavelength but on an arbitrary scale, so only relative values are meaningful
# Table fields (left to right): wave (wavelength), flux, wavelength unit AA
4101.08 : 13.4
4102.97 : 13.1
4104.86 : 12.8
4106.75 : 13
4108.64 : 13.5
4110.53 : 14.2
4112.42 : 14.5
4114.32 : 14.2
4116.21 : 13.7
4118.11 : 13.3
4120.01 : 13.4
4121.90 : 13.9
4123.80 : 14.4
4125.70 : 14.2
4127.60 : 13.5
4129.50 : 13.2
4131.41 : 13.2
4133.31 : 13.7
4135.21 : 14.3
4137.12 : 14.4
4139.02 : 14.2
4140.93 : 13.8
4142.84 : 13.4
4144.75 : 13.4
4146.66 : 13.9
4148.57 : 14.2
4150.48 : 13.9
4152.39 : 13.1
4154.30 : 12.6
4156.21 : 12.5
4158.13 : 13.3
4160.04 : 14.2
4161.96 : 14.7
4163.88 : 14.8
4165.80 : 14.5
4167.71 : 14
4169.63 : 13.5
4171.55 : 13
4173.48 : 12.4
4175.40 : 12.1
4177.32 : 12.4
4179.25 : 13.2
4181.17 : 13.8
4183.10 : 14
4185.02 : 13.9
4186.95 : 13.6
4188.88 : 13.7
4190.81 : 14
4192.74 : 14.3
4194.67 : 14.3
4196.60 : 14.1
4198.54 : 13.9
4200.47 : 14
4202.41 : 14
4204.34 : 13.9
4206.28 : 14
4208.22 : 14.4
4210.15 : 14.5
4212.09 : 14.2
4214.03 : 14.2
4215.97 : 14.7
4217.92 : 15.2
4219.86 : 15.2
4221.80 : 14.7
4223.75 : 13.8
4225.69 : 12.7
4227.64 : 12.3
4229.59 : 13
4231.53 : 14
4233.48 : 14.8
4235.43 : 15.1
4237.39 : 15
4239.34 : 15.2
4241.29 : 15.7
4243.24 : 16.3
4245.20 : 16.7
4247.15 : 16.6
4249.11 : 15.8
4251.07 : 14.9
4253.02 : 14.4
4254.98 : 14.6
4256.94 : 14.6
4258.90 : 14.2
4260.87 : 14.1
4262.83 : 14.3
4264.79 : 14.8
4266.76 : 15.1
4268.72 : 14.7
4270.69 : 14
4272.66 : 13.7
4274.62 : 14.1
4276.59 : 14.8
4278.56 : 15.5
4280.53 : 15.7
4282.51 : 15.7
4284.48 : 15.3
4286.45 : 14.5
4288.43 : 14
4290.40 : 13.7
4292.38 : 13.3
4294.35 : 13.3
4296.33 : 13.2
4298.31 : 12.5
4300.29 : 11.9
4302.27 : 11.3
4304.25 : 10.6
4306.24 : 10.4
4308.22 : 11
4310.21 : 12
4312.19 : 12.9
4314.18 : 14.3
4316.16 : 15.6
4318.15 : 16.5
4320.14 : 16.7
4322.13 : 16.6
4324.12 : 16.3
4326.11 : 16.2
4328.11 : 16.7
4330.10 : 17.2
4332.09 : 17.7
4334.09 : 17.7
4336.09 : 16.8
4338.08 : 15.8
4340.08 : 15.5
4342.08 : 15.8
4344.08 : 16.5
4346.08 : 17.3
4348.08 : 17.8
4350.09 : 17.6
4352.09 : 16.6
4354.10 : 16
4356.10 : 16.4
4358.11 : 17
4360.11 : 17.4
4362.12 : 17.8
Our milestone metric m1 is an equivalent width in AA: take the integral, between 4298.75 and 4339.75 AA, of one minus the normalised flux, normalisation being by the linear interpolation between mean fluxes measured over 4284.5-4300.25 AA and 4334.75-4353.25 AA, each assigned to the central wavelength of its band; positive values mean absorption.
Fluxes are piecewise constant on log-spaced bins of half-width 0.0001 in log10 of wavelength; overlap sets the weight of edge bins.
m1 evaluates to 1.4 AA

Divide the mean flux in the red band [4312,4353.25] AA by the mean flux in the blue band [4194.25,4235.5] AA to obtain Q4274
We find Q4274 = 1.17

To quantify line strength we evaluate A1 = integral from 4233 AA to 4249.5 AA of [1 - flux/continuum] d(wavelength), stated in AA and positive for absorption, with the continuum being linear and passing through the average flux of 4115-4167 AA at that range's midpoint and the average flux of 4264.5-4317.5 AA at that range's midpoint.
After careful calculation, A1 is -2.5 AA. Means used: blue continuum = 13.8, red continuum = 13.6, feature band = 15.7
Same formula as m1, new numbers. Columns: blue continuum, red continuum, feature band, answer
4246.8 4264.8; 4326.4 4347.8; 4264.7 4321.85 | 6.57 AA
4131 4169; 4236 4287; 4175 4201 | 0.97 AA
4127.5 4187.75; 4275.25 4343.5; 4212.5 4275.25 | -2.04 AA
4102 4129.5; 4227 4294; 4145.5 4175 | 0.82 AA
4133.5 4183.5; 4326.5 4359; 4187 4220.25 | 0.31 AA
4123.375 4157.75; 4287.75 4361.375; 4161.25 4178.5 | 0.50 AA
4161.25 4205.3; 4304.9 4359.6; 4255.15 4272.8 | 0.50 AA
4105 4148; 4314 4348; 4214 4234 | 1.39 AA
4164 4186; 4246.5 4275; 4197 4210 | -0.23 AA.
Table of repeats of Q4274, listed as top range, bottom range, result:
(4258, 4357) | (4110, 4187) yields 1.09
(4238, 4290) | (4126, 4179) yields 1.10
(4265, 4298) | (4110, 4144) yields 1.04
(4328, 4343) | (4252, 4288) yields 1.14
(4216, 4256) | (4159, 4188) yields 1.09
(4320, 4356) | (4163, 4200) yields 1.22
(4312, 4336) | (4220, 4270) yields 1.11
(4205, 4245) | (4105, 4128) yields 1.05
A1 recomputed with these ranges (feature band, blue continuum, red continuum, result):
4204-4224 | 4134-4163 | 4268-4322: -1.05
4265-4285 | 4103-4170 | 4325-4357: 1.16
